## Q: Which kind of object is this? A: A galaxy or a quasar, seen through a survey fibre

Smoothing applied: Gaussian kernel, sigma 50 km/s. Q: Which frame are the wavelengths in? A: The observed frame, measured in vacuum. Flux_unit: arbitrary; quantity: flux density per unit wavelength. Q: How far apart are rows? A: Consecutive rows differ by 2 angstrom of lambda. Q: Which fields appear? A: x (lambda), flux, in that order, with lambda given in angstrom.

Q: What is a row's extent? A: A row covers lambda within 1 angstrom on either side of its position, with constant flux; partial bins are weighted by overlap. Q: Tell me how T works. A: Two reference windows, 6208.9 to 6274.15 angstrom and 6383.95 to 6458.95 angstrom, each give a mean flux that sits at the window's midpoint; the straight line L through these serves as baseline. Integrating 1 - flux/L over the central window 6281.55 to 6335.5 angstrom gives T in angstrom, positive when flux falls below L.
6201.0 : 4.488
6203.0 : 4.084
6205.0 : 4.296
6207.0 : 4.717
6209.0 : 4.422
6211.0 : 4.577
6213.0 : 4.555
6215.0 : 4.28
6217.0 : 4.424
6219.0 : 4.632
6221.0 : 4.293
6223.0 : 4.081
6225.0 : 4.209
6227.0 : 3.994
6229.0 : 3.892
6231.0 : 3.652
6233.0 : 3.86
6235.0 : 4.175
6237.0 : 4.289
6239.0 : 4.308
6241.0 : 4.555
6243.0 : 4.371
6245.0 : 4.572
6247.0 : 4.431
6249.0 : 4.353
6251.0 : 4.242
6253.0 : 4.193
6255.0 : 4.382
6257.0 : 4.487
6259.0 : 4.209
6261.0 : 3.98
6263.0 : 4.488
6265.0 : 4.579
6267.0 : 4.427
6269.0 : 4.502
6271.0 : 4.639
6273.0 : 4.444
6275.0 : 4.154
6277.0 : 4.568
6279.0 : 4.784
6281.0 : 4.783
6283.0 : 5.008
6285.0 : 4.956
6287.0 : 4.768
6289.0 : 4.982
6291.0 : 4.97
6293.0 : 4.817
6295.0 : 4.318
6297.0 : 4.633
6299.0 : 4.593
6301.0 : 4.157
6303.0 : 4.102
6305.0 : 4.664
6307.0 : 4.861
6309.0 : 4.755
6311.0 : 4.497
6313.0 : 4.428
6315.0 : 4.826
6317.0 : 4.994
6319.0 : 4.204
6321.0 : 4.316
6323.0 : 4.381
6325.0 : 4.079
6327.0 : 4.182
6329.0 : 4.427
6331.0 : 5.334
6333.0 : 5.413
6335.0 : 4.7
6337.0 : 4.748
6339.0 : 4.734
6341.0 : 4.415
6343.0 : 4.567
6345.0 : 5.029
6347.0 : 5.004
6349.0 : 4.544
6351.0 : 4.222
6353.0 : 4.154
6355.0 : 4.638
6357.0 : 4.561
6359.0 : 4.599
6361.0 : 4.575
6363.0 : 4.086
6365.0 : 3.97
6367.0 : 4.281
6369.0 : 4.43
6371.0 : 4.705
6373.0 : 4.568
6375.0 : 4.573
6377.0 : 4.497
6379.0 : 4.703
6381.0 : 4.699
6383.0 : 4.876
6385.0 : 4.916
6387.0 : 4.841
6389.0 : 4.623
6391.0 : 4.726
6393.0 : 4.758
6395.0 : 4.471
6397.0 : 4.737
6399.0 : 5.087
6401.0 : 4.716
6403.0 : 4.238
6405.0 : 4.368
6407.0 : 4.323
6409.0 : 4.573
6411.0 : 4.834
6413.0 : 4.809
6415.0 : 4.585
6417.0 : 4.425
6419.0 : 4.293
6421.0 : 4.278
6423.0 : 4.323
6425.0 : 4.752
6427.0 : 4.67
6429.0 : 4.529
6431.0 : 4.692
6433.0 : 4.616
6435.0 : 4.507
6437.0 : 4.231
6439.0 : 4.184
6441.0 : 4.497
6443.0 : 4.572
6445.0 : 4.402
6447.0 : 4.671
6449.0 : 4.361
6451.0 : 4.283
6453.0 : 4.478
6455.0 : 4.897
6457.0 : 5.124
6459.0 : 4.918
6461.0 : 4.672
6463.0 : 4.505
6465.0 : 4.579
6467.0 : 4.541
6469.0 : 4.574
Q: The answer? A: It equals -2.8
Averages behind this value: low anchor 4.32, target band 4.64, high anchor 4.58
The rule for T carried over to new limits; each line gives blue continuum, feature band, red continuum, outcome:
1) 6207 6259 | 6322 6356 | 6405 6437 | -1.48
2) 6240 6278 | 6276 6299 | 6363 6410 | -1.72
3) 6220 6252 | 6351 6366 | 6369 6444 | 0.40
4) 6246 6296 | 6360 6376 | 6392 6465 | 0.55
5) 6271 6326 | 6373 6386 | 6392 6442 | -0.41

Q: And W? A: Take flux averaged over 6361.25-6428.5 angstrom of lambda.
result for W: 4.57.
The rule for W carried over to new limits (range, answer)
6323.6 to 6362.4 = 4.62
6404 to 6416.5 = 4.58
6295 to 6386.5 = 4.57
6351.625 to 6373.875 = 4.41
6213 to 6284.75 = 4.36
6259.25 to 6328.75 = 4.55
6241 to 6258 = 4.39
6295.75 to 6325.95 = 4.5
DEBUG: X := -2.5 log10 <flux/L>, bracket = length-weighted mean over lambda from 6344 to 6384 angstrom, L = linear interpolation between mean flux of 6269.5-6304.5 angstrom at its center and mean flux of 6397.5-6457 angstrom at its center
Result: 0.01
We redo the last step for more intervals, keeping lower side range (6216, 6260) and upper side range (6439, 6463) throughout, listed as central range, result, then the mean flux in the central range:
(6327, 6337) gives -0.108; 4.87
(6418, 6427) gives 0.028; 4.44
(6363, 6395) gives -0.025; 4.59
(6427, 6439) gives 0.017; 4.5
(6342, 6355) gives -0.038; 4.59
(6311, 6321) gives -0.046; 4.57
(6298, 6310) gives -0.039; 4.52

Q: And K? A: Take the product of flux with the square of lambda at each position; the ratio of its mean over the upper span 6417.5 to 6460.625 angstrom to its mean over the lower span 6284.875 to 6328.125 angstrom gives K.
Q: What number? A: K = 1.0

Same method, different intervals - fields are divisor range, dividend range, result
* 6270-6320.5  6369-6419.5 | 1.03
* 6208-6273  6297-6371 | 1.08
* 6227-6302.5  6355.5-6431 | 1.07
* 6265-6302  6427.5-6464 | 1.04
